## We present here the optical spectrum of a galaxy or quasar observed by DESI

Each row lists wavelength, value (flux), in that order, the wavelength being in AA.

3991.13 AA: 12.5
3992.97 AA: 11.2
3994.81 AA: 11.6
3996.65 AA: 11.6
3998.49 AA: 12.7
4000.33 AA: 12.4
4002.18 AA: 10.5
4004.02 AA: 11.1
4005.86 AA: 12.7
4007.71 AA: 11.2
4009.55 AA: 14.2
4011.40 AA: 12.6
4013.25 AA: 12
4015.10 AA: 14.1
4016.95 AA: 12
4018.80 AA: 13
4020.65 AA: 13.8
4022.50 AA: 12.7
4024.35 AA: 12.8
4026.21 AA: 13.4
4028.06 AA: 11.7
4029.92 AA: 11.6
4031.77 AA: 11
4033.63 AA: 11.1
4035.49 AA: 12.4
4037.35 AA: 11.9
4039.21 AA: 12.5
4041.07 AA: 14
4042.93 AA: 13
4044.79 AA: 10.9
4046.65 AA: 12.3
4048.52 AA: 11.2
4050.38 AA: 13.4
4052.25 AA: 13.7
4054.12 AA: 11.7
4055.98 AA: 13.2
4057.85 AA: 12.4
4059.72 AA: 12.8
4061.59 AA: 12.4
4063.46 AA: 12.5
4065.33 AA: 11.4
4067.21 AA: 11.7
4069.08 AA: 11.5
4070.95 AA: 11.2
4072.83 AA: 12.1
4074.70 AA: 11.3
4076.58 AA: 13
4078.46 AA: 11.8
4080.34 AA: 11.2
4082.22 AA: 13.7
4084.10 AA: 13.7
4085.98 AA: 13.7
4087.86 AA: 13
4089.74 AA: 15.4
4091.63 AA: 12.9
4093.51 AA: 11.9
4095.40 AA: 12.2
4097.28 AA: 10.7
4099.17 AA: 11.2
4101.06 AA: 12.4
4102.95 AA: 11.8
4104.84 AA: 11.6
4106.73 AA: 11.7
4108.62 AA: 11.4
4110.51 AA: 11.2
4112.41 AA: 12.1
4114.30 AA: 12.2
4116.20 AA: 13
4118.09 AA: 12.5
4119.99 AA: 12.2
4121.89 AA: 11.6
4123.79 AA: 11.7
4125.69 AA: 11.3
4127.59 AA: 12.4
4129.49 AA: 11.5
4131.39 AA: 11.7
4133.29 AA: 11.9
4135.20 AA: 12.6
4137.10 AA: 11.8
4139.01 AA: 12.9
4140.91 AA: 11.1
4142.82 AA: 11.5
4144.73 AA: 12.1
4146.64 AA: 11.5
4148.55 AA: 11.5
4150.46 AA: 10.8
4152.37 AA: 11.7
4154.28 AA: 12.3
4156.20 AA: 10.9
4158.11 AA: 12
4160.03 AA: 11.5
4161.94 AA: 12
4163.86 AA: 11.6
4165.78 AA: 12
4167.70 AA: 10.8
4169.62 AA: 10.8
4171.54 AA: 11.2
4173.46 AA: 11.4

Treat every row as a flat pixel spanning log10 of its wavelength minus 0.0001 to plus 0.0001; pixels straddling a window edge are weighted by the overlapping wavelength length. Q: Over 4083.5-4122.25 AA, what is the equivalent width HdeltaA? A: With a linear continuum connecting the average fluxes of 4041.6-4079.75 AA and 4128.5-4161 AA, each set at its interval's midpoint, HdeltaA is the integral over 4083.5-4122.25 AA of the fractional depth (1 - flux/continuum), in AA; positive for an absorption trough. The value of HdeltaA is -1.1 AA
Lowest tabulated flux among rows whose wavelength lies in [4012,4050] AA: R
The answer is 10.9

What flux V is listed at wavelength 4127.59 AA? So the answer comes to 12.4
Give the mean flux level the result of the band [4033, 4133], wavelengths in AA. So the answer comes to 12.2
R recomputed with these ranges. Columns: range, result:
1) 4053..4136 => 10.7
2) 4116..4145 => 11.1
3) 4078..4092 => 11.2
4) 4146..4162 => 10.8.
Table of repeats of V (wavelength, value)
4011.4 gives 12.6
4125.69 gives 11.3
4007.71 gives 11.2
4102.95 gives 11.8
